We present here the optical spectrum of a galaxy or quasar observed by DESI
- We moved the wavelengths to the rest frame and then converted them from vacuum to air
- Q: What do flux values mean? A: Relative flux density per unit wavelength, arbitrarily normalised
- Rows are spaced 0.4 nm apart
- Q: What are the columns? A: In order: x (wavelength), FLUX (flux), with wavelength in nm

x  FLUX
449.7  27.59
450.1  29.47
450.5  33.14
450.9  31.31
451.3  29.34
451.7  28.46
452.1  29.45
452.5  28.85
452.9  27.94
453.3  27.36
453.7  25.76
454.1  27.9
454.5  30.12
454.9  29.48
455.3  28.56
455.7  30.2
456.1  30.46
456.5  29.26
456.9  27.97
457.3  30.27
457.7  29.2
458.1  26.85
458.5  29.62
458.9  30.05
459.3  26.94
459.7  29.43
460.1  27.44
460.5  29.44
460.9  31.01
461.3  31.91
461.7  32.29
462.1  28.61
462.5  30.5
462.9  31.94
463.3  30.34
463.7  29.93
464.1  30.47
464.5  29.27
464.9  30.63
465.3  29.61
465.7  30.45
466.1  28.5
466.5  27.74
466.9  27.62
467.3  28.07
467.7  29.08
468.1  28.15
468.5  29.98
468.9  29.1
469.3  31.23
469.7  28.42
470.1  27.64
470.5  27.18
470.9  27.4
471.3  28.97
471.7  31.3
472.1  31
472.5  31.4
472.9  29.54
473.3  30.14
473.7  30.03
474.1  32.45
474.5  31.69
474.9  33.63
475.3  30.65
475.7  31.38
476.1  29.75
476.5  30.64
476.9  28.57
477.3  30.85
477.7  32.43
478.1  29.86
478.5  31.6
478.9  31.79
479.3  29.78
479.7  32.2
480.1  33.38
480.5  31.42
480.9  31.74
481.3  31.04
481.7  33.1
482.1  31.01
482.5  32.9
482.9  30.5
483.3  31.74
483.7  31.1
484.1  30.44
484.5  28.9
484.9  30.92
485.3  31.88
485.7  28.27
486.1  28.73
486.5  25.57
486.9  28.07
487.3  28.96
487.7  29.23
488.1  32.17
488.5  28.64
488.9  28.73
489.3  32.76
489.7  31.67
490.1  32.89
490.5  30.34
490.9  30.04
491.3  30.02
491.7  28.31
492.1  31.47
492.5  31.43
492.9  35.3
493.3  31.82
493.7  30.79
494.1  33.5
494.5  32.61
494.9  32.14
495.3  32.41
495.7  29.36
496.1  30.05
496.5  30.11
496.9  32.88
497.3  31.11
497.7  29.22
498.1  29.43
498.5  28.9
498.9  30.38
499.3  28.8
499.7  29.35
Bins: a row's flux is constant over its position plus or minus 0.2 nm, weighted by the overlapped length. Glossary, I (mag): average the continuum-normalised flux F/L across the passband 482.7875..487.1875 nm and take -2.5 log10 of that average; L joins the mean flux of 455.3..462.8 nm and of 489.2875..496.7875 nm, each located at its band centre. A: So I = 0.05 mag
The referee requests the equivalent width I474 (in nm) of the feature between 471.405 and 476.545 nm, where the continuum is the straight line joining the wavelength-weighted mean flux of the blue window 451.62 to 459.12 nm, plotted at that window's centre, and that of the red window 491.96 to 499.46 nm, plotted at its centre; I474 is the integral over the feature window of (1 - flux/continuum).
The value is -0.192 nm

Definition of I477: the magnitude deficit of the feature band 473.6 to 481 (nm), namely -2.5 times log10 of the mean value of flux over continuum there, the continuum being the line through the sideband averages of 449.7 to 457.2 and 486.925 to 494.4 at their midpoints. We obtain -0.03 mag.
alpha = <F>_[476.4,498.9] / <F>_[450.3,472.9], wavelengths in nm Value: 1.05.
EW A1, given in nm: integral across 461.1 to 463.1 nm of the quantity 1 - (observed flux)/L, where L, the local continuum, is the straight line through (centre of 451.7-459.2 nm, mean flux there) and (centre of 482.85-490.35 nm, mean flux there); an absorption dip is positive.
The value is -0.14 nm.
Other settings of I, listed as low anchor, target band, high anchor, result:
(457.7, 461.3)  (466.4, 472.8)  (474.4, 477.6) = 0.04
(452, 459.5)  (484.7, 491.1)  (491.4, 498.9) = 0.03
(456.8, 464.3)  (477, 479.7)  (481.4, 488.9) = -0.04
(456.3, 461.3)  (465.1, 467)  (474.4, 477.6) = 0.04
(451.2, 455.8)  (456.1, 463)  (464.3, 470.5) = -0.03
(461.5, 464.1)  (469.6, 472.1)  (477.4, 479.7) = 0.08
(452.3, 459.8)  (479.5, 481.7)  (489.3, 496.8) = -0.05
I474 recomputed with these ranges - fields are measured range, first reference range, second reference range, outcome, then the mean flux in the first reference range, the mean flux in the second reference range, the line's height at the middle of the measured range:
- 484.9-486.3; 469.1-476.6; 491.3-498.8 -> 0.042 nm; 30.2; 31.1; 30.7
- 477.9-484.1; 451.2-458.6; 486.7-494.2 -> -0.253 nm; 28.8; 30.8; 30.3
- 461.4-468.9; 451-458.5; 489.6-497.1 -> -0.034 nm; 28.8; 31.4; 29.5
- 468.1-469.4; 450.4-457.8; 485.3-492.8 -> -0.009 nm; 29.2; 30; 29.5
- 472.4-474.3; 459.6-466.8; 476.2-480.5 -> 0.002 nm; 29.9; 31.1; 30.7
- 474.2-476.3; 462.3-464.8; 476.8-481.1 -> -0.026 nm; 30.4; 31.3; 31.1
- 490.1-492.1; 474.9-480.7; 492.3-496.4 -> 0.099 nm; 31.1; 31.9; 31.7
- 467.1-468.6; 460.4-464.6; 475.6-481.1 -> 0.098 nm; 30.6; 31.1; 30.7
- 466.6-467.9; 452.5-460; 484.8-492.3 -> 0.041 nm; 28.7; 29.9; 29.1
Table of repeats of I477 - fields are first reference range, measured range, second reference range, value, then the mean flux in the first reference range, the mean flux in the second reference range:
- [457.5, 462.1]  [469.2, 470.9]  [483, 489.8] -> 0.05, 29.4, 29.9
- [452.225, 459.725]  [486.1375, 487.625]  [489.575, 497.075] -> 0.12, 28.7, 31.4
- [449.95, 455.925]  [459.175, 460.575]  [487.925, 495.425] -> 0.05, 29.2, 31.4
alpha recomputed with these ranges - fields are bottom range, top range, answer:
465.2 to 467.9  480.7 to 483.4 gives 1.11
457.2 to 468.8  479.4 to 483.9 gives 1.08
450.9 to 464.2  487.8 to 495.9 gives 1.07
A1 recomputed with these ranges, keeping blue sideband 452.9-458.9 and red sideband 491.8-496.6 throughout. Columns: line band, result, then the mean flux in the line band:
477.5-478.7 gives -0.03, 31.3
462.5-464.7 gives -0.08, 30.4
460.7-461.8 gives -0.09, 31.7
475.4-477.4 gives 0.01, 30.2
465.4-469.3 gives 0.10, 28.9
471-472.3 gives -0.01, 30.2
